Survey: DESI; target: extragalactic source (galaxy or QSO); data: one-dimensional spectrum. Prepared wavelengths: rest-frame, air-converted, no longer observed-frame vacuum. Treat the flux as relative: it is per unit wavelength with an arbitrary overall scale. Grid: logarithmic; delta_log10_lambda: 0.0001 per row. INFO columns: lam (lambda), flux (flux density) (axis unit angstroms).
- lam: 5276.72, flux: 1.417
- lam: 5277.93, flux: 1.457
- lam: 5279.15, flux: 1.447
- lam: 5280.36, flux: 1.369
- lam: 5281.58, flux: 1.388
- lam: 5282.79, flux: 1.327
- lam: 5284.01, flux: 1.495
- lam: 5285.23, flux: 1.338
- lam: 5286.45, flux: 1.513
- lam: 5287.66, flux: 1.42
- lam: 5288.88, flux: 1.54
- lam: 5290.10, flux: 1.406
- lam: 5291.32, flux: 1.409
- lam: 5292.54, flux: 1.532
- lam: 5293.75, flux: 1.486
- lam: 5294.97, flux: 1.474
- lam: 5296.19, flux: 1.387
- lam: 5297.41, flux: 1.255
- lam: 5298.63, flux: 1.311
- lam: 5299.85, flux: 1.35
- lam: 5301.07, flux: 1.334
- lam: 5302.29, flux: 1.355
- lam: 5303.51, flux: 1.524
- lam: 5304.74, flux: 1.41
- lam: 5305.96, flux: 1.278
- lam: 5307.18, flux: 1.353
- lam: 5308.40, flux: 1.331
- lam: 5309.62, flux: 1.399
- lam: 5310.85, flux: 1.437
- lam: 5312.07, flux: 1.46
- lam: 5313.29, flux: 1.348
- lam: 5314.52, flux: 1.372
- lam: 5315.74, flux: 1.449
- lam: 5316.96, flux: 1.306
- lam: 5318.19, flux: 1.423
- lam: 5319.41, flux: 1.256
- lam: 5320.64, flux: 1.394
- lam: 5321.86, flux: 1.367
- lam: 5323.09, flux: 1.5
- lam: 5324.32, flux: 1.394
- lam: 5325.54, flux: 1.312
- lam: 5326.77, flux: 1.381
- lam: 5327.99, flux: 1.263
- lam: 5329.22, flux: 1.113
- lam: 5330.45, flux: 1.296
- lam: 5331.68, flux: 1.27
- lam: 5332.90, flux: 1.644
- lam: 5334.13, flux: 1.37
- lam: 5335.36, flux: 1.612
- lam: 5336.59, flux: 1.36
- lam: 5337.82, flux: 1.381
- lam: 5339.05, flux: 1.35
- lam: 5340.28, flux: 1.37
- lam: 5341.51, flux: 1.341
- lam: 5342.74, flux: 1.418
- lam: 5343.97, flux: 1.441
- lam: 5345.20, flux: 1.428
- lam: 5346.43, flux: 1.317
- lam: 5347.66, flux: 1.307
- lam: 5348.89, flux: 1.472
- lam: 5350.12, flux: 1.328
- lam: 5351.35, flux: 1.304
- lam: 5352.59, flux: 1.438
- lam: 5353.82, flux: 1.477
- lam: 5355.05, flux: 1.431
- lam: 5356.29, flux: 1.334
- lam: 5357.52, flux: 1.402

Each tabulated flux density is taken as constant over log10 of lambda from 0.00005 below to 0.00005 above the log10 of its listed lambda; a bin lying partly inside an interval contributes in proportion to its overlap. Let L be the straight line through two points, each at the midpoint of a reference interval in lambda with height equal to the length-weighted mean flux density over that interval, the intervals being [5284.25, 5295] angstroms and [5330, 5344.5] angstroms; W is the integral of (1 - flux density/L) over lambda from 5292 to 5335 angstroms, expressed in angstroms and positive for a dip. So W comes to 1.7 angstroms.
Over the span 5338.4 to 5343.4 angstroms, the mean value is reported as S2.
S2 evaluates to 1.37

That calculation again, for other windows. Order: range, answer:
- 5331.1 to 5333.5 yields 1.46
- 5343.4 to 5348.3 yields 1.37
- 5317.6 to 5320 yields 1.34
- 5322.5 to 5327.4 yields 1.4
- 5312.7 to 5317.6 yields 1.37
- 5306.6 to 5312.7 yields 1.4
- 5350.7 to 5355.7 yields 1.41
